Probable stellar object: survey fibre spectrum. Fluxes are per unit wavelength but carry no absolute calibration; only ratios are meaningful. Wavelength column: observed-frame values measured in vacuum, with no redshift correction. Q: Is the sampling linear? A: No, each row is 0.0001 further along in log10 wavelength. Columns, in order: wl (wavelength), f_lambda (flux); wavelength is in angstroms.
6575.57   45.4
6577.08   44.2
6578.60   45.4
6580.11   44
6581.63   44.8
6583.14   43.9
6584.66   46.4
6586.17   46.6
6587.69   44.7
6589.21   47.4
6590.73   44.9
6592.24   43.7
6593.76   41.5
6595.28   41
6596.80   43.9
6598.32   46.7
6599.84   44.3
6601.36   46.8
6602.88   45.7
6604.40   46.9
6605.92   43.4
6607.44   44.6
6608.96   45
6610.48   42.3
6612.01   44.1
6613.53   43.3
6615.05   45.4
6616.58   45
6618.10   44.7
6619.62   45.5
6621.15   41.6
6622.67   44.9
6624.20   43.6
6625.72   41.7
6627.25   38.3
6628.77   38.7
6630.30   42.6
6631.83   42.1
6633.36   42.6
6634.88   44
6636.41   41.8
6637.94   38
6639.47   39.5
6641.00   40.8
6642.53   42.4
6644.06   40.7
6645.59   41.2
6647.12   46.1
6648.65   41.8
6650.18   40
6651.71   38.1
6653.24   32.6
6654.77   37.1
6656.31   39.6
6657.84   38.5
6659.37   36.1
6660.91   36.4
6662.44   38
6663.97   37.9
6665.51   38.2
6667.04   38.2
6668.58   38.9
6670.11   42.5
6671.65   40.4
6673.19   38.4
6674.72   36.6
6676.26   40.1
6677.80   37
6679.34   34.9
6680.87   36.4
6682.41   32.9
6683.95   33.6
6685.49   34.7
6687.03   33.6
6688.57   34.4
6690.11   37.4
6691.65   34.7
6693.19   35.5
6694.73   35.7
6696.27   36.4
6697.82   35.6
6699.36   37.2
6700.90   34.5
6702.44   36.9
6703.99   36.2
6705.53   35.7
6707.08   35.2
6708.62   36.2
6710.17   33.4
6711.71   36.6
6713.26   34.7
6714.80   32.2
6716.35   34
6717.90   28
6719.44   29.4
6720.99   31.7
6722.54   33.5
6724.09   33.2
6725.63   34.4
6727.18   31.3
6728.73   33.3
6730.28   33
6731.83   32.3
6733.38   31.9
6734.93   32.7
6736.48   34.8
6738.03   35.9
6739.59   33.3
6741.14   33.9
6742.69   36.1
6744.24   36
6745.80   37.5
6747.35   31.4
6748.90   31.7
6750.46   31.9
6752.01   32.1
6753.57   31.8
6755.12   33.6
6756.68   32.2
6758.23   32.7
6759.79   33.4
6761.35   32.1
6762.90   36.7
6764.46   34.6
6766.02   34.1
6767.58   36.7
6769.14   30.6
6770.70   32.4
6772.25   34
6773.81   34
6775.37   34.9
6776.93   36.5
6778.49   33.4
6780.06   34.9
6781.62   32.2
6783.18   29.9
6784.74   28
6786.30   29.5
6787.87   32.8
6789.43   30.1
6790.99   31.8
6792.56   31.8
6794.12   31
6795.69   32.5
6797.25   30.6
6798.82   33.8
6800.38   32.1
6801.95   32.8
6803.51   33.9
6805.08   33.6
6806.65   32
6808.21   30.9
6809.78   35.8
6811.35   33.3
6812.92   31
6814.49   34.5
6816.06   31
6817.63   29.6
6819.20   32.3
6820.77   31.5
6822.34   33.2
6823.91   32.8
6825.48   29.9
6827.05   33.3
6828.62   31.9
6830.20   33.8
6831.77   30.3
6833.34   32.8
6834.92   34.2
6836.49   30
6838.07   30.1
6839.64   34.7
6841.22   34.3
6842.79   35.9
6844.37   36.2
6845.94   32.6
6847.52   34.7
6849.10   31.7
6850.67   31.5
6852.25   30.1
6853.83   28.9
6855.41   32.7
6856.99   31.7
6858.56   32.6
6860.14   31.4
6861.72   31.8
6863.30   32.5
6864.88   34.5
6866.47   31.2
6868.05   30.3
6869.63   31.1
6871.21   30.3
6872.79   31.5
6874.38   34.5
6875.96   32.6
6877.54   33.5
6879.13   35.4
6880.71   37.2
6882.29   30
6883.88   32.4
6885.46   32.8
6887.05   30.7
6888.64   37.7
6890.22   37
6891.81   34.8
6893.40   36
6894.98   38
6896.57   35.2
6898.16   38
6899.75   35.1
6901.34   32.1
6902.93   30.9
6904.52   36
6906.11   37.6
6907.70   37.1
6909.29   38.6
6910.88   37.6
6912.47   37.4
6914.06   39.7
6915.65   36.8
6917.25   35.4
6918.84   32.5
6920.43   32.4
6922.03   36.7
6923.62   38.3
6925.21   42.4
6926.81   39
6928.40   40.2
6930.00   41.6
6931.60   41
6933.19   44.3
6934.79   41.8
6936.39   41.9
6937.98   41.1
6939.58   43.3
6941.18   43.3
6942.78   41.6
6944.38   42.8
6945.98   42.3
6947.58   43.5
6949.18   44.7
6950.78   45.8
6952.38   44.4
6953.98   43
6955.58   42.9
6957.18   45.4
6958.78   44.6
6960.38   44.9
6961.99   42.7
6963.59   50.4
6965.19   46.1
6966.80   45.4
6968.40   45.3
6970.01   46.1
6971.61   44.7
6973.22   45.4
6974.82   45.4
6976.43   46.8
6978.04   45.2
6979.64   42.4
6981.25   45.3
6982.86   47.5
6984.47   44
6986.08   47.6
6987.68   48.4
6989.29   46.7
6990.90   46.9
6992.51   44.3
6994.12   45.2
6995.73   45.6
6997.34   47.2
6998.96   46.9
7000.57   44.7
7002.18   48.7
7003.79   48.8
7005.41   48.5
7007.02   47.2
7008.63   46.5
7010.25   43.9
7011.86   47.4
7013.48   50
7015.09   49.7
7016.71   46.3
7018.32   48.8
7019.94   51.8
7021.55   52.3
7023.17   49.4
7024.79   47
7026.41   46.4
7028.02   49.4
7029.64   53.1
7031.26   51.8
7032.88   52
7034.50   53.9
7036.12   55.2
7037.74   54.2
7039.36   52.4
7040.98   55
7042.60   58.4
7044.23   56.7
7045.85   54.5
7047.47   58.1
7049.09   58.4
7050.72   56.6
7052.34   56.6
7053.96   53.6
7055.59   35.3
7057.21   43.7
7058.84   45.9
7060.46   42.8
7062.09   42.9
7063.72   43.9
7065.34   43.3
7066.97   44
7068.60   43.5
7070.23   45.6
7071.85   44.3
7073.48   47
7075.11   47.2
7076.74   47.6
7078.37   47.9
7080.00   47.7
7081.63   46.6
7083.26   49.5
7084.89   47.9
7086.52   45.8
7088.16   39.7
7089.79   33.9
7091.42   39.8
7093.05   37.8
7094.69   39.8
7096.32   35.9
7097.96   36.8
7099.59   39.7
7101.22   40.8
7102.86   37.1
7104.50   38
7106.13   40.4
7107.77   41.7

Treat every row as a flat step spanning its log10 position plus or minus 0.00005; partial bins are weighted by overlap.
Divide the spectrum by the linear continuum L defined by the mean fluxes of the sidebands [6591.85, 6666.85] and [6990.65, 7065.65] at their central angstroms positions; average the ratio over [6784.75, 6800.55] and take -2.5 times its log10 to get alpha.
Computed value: 0.39 mag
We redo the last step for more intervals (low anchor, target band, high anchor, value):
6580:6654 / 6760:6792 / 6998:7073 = 0.348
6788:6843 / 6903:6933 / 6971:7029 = 0.076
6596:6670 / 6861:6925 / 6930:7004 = 0.263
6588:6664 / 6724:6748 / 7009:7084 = 0.285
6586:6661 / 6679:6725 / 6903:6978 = 0.219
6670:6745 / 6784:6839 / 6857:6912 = 0.078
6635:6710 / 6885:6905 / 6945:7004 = 0.236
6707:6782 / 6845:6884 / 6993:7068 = 0.237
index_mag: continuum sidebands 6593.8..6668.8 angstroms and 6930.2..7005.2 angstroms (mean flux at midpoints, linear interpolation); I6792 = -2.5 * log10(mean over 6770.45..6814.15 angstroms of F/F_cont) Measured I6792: 0.31 mag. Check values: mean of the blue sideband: 41.7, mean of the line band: 32.5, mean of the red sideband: 44.9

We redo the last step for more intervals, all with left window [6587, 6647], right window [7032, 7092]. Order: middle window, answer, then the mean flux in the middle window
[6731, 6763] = 0.32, 33.5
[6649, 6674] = 0.15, 38.2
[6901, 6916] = 0.27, 36.5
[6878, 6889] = 0.35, 33.6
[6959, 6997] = 0.04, 45.8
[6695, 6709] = 0.22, 36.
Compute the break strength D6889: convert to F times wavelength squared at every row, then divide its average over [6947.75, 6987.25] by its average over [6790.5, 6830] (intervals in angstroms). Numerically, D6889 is 1.5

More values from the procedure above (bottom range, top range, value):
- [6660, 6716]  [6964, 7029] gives 1.42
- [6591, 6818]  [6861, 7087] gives 1.29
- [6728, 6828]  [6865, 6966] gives 1.21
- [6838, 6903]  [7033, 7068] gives 1.60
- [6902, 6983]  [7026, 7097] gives 1.19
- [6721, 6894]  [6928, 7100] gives 1.50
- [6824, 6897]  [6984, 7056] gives 1.59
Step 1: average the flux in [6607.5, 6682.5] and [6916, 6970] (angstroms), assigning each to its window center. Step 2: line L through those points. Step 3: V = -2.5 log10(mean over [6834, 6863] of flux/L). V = 0.27 mag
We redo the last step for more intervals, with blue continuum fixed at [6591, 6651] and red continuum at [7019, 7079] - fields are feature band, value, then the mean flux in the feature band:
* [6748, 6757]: 0.365 mag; 32.2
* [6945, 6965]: 0.086 mag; 44.6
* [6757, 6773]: 0.321 mag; 33.7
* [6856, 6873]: 0.422 mag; 31.7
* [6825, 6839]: 0.406 mag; 31.9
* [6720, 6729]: 0.335 mag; 32.8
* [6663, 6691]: 0.185 mag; 37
